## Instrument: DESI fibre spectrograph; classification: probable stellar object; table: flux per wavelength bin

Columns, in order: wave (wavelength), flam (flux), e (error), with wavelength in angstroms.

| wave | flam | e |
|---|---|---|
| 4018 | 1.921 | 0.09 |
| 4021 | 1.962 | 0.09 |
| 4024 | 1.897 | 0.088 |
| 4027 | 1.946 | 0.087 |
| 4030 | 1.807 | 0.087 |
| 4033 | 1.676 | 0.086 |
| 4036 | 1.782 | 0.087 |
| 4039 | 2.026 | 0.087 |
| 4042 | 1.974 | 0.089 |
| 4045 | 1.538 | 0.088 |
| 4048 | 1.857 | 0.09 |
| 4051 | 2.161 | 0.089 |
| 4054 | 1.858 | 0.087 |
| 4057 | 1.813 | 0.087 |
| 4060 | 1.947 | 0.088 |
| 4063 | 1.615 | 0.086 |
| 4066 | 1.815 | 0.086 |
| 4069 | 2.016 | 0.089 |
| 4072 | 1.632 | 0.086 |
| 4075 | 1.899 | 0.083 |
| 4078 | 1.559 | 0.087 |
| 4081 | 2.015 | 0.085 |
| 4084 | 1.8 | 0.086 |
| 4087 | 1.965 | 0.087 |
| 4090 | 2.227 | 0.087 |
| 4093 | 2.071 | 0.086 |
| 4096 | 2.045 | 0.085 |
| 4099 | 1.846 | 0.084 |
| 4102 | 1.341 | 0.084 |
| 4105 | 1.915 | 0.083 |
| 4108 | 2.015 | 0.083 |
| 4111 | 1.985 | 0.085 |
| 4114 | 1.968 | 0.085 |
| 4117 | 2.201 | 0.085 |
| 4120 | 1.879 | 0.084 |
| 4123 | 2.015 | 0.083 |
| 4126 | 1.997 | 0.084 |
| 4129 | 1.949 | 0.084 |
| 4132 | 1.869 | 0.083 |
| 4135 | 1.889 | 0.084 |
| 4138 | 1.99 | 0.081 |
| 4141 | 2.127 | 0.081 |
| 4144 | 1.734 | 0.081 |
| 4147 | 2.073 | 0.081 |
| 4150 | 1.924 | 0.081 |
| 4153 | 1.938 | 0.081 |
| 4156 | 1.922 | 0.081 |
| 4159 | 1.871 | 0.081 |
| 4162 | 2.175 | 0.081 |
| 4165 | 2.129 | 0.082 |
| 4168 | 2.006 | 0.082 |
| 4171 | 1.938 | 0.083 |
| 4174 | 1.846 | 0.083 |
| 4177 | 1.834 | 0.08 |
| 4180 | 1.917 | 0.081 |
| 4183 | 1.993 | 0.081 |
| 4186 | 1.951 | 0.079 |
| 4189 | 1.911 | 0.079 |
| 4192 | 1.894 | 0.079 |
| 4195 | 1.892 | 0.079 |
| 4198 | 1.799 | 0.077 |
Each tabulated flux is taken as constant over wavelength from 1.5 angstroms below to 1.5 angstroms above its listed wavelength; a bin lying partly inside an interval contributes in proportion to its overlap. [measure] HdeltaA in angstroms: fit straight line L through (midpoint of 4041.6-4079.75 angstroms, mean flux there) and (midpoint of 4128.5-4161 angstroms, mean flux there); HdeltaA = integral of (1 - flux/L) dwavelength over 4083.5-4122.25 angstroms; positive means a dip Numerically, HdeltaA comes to -1.4 angstroms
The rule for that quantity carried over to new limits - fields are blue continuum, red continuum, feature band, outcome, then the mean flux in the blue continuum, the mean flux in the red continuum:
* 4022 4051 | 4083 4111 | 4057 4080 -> 1.2 angstroms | 1.85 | 1.92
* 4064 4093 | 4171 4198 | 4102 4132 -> -1.0 angstroms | 1.89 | 1.9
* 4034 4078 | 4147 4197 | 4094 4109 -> 0.4 angstroms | 1.84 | 1.95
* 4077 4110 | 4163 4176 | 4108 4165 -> -1.0 angstroms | 1.9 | 1.98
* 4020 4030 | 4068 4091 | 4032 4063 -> 0.7 angstroms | 1.91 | 1.88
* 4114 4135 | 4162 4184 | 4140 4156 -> 0.2 angstroms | 1.98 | 1.97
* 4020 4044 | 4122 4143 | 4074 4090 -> 0.3 angstroms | 1.87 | 1.97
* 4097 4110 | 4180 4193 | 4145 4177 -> -1.3 angstroms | 1.8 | 1.94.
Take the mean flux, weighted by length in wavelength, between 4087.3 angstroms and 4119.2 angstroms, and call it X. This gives 1.96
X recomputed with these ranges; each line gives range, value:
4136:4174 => 1.98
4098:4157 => 1.93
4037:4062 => 1.89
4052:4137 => 1.9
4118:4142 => 1.97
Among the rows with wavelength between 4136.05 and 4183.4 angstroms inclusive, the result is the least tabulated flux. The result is 1.734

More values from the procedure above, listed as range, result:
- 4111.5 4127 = 1.879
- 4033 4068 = 1.538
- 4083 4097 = 1.8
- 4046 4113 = 1.341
